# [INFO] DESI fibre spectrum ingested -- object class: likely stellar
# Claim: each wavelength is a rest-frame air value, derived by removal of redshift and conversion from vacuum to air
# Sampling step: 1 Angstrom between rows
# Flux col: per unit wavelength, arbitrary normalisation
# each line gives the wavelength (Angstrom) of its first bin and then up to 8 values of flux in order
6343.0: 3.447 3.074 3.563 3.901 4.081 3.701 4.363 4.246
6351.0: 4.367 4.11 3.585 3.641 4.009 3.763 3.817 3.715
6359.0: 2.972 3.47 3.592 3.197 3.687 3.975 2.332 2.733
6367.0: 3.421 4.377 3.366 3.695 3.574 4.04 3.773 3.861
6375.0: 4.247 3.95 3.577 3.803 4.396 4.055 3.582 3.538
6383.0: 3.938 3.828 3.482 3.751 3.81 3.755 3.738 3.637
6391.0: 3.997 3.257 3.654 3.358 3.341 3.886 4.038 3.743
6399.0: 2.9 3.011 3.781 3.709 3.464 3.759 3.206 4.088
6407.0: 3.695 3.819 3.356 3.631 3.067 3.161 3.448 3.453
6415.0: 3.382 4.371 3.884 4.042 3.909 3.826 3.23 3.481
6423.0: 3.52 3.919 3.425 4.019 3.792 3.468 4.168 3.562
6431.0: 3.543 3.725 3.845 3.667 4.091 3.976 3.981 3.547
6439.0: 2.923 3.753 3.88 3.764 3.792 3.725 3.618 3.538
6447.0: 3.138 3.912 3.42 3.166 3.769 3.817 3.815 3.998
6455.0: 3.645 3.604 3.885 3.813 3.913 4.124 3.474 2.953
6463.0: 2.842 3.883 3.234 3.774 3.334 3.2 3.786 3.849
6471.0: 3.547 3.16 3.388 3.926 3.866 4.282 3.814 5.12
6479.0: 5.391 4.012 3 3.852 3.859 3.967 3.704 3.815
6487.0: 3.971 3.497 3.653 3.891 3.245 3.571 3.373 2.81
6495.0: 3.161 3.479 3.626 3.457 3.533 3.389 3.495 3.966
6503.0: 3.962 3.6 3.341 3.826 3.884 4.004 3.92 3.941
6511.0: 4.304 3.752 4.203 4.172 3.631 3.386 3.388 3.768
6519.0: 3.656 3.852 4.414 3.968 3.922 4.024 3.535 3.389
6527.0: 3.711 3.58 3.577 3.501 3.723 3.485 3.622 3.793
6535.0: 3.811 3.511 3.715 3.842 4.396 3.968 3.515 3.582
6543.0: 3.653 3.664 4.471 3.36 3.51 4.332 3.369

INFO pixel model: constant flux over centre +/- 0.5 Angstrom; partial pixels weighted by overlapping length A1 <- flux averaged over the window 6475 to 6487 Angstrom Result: 4.06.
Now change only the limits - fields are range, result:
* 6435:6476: 3.63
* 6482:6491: 3.77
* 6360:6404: 3.65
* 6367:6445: 3.7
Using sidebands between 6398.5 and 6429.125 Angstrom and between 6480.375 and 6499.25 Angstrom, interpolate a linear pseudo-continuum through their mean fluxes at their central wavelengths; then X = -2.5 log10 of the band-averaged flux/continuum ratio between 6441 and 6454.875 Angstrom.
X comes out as -0.02 mag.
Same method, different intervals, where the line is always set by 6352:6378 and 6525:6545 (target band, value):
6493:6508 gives 0.042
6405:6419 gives 0.003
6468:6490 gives -0.054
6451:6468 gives 0.014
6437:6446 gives 0.006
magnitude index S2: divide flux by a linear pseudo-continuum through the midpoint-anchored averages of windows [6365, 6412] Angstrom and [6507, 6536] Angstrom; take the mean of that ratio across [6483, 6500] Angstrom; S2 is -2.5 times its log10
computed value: 0.06 mag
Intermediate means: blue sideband 3.65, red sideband 3.78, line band 3.55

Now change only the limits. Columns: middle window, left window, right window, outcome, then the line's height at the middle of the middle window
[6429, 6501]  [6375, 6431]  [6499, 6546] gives 0.015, 3.72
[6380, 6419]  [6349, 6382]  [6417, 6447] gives 0.026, 3.72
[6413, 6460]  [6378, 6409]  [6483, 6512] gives -0.013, 3.67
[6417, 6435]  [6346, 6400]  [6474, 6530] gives 0.001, 3.73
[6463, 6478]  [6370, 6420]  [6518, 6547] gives 0.017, 3.73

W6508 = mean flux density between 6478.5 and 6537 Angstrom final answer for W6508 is 3.72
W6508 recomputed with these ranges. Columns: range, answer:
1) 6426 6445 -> 3.74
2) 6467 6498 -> 3.72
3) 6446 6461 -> 3.7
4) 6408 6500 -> 3.67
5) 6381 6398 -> 3.69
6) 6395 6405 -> 3.56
